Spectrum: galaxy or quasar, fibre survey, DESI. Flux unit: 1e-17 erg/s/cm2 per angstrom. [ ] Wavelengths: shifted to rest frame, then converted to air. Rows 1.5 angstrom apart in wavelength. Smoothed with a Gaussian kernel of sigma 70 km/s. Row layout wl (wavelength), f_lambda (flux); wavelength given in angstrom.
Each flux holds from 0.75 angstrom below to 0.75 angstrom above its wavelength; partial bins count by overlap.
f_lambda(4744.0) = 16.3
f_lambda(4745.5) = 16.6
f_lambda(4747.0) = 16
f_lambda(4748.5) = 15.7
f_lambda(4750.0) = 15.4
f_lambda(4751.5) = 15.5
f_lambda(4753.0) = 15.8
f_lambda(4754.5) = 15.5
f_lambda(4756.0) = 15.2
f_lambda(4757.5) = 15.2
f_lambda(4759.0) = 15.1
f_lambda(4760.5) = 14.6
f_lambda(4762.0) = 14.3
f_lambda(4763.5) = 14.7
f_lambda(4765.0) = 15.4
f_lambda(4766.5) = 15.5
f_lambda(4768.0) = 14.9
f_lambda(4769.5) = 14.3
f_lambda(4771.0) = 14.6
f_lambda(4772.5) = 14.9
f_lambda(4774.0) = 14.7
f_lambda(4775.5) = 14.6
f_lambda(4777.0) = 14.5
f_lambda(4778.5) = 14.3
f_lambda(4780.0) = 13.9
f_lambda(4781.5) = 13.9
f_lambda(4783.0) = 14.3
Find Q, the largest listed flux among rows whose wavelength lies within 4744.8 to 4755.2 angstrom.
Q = 16.6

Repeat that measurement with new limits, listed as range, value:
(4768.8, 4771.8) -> 14.6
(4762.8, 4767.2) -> 15.5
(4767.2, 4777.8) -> 14.9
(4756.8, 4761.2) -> 15.2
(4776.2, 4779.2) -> 14.5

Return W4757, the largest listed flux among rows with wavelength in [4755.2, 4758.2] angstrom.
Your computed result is 15.2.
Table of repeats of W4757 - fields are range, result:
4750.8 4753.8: 15.8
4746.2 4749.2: 16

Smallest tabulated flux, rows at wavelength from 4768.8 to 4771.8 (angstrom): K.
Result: 14.3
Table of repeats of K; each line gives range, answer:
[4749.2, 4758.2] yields 15.2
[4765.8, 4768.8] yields 14.9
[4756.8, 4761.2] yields 14.6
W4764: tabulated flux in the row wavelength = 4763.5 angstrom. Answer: 14.7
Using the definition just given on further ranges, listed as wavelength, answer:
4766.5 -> 15.5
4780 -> 13.9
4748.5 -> 15.7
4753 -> 15.8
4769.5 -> 14.3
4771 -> 14.6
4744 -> 16.3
